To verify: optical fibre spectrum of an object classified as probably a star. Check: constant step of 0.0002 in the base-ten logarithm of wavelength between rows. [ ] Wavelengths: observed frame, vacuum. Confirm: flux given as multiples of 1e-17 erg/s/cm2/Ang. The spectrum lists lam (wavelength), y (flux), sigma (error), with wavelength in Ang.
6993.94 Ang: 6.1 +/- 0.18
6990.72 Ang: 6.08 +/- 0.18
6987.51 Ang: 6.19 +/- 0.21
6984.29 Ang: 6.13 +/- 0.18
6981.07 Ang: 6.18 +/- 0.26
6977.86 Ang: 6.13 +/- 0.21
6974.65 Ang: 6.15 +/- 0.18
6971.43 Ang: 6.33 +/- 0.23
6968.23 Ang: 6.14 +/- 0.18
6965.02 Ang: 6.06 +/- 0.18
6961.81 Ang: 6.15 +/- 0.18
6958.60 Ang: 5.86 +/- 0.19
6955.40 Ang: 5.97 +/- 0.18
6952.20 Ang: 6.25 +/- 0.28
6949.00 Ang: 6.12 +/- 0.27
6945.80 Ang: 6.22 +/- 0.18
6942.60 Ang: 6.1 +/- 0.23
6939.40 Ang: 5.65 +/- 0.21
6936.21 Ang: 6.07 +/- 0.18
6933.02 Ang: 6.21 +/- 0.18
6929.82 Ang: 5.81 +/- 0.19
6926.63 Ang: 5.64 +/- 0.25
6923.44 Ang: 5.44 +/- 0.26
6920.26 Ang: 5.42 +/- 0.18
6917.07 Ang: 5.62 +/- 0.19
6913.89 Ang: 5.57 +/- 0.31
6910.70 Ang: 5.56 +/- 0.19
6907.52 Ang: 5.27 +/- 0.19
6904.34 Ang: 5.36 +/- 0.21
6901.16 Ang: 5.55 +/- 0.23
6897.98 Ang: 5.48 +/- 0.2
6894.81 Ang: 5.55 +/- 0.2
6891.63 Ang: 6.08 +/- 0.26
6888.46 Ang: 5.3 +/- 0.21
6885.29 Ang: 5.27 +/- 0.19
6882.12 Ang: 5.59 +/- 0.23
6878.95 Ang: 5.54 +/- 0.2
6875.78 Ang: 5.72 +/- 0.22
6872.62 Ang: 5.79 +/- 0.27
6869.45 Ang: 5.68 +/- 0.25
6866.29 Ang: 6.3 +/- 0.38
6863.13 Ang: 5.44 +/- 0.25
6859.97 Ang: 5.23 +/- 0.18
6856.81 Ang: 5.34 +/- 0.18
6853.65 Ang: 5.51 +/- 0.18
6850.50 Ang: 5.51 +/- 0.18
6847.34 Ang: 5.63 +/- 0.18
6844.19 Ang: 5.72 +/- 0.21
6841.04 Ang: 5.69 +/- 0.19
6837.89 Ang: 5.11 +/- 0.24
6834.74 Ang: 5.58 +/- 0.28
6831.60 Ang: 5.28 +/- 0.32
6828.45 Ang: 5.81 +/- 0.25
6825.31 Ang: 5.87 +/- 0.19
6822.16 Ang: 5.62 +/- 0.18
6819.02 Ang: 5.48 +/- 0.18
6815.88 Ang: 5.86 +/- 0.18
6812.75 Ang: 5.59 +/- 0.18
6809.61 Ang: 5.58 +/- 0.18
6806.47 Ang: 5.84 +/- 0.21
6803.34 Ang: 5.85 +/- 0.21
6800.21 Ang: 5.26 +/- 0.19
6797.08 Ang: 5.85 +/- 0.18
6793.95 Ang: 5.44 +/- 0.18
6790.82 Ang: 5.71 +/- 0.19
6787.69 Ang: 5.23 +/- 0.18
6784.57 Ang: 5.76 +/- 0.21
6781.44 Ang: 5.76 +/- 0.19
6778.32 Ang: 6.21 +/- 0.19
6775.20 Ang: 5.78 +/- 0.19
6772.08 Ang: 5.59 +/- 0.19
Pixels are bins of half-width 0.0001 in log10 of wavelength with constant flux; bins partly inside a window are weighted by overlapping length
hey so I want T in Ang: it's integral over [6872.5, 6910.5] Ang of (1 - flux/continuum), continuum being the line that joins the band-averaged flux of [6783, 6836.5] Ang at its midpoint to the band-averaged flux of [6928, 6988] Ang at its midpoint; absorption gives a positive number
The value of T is 2.2 Ang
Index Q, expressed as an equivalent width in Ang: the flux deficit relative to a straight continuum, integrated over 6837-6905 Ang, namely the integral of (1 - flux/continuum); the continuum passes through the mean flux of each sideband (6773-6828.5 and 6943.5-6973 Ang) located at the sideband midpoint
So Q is 3.61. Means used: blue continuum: 5.69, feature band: 5.57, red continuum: 6.12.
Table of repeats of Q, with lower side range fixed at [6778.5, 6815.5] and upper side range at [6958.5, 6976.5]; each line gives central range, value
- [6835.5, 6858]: 1.12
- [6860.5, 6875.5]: 0.25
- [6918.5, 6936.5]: 0.84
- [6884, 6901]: 1.10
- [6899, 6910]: 1.01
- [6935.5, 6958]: 0.12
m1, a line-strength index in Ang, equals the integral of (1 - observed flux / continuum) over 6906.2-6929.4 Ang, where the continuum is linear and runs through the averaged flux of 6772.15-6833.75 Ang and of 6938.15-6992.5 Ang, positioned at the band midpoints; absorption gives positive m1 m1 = 1.8 Ang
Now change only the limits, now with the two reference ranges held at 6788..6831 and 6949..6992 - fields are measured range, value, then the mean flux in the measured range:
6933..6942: 0.1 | 5.95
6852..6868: 0.7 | 5.57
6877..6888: 0.8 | 5.46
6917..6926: 0.7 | 5.49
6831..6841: 0.6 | 5.39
